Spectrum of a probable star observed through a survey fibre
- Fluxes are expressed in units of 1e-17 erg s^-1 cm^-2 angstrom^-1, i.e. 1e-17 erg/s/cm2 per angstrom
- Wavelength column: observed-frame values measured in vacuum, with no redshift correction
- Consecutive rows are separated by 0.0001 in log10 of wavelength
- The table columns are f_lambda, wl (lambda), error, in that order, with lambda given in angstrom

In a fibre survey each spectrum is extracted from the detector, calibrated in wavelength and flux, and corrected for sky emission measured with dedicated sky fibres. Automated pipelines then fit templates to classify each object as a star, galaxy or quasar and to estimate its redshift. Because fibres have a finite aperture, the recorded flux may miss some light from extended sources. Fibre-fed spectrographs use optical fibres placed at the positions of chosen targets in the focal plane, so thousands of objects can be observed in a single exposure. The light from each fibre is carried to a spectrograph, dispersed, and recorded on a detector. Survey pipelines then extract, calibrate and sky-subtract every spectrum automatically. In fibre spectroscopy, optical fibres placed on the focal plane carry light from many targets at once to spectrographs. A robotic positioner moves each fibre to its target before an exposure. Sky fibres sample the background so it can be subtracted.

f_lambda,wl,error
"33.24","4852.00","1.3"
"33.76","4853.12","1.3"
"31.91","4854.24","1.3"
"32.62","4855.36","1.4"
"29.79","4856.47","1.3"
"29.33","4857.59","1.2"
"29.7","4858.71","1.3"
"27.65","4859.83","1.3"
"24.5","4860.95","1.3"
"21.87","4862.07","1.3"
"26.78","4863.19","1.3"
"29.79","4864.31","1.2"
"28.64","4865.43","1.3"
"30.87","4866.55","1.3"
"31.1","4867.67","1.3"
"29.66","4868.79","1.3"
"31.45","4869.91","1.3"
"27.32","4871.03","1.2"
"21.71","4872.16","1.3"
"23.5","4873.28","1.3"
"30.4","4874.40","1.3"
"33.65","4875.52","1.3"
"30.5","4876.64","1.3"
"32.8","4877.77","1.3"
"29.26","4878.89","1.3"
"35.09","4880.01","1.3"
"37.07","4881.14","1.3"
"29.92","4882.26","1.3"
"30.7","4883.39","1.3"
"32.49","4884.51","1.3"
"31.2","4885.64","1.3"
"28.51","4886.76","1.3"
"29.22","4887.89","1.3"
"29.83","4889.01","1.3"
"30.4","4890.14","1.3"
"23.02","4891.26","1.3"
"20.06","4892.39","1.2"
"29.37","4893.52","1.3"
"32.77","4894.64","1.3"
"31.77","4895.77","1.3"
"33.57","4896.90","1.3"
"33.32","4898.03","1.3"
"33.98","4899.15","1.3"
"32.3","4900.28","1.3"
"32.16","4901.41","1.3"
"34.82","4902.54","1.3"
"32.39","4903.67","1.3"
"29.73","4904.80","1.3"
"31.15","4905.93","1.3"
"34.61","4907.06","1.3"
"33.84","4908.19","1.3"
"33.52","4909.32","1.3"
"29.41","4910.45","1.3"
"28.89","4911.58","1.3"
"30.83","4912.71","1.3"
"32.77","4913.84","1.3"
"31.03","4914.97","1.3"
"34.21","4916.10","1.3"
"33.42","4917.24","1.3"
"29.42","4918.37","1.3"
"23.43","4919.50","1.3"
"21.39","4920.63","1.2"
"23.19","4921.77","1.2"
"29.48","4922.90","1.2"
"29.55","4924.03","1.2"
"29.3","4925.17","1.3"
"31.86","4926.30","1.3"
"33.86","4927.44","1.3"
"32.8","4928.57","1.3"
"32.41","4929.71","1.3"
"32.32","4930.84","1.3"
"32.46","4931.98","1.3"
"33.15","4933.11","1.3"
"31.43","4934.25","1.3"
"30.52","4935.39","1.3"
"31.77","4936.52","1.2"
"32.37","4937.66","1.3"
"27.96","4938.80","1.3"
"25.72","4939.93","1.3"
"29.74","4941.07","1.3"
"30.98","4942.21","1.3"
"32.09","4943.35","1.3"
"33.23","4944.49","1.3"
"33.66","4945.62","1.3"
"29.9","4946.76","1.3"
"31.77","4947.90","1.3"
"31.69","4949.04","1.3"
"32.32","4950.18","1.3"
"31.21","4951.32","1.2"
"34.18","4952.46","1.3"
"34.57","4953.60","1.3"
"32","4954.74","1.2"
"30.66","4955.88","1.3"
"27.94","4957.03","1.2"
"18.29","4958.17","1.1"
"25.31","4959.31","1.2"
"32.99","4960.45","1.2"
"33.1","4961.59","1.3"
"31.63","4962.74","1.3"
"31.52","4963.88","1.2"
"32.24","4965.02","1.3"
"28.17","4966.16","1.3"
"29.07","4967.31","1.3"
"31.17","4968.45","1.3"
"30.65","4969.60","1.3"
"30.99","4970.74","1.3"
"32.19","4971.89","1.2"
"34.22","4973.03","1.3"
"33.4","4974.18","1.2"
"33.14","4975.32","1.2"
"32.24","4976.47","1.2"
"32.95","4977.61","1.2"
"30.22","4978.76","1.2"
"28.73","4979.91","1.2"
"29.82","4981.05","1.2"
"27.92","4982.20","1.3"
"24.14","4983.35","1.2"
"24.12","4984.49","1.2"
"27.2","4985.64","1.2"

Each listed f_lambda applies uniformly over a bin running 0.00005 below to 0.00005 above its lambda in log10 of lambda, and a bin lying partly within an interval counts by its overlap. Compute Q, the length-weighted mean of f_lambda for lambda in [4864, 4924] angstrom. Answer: 30.3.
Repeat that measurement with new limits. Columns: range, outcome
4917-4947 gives 30.3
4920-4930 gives 29.2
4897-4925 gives 30.8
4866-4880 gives 29.6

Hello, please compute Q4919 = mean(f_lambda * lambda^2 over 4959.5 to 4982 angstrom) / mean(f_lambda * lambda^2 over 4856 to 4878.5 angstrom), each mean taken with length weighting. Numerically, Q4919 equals 1.1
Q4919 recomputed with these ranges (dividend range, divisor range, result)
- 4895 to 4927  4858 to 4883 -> 1.07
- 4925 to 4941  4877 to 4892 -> 1.04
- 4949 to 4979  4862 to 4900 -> 1.07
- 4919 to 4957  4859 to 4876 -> 1.13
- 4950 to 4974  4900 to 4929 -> 1.02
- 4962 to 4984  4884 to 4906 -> 1.04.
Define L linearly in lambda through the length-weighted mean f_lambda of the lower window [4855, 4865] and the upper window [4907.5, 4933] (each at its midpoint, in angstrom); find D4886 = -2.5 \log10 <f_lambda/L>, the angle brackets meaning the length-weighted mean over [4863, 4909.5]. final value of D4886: -0.06 mag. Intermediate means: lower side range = 27.9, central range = 30.6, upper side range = 30.5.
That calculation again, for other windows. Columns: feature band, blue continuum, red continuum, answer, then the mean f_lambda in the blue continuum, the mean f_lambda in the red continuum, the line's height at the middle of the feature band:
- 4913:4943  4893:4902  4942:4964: 0.05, 32.4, 30.9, 31.6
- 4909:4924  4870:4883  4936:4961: 0.04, 30.2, 30.5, 30.3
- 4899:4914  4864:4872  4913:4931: -0.08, 29.4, 30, 29.8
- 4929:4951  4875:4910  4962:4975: 0.00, 31.4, 31.4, 31.4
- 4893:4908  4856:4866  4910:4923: -0.14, 27.5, 28.9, 28.5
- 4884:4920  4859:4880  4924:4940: -0.03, 28.6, 31.4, 30.1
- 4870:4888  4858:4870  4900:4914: -0.02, 28.3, 32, 29.6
